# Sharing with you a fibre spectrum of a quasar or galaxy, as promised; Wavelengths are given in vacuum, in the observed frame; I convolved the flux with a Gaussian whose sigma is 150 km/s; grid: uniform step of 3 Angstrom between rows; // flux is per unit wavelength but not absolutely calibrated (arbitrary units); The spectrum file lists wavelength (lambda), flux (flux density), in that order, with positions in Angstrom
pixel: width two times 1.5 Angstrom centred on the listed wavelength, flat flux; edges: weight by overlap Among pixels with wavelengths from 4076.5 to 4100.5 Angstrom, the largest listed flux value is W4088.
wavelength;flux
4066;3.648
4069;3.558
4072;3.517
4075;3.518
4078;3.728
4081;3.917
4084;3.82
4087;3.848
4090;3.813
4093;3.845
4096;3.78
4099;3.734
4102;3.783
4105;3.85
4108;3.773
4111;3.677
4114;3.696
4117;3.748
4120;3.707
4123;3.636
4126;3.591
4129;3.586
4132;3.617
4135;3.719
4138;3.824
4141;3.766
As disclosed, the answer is 3.917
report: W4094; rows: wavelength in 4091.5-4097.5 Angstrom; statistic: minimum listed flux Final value 3.78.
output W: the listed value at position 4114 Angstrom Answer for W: 3.696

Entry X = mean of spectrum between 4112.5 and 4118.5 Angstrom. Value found 3.72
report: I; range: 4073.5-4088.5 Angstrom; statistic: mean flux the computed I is 3.77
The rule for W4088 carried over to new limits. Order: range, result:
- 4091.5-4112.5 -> 3.85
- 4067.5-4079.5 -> 3.728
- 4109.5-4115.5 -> 3.696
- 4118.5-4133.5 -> 3.707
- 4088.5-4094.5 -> 3.845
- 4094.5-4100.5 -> 3.78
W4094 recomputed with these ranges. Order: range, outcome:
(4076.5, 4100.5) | 3.728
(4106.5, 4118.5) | 3.677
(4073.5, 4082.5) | 3.518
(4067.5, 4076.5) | 3.517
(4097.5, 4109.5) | 3.734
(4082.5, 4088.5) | 3.82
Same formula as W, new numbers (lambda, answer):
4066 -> 3.648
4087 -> 3.848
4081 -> 3.917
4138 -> 3.824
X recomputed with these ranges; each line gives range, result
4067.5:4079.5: 3.58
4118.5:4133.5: 3.63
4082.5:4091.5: 3.83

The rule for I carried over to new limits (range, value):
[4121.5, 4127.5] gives 3.61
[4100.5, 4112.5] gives 3.77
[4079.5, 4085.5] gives 3.87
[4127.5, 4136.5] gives 3.64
